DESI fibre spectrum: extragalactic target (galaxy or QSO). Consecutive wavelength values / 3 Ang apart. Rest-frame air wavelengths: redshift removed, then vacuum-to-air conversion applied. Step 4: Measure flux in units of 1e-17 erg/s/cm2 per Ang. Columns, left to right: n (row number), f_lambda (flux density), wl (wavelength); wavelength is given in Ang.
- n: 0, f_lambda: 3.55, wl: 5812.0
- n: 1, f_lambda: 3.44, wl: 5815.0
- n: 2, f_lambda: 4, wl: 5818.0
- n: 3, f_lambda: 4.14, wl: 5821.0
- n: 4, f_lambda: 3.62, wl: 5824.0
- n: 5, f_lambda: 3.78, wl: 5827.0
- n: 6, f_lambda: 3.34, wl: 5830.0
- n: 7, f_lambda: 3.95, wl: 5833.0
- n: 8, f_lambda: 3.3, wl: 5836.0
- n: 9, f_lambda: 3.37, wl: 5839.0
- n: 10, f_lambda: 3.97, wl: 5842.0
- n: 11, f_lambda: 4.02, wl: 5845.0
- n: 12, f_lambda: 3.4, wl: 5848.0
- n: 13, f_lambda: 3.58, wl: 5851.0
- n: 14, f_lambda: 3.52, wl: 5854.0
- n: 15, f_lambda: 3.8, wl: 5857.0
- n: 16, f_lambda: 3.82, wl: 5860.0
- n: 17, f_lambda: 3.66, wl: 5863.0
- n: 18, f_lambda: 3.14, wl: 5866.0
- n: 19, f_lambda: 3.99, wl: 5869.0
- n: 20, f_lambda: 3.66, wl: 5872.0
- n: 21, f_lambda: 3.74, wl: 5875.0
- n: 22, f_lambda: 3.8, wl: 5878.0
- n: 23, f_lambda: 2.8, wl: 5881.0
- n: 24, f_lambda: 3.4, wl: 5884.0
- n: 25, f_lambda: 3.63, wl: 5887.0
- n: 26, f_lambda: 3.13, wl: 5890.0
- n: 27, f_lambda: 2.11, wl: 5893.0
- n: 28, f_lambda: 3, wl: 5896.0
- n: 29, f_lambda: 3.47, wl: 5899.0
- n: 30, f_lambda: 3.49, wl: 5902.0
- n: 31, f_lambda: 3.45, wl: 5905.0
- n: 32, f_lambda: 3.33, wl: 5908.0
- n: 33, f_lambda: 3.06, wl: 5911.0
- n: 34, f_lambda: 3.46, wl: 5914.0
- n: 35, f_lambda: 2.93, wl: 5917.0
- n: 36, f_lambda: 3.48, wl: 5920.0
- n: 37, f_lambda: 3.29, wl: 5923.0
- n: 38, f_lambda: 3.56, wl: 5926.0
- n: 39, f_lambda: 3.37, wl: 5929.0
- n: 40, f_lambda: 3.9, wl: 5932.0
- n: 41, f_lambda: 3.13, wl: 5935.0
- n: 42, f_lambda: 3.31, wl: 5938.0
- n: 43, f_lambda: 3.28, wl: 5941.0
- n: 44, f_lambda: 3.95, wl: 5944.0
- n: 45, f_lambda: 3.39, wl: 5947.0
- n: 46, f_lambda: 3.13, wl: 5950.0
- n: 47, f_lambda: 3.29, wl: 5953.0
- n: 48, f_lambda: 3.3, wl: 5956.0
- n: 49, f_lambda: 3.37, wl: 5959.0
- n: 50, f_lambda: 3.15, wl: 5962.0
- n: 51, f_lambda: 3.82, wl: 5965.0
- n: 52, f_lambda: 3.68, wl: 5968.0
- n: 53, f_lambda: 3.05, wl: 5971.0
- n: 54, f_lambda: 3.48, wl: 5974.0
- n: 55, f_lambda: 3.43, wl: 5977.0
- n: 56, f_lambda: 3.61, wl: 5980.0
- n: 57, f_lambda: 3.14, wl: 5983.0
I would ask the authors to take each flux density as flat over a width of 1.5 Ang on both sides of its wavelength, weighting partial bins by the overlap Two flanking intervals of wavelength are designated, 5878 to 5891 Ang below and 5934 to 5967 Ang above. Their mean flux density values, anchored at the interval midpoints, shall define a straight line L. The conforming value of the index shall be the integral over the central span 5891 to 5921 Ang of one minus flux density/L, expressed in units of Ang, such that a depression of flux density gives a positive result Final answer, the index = 1.5 Ang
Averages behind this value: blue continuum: 3.31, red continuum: 3.38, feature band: 3.17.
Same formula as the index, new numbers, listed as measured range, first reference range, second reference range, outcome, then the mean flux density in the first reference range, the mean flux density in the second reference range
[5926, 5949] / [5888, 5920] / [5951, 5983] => -1.28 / 3.17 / 3.4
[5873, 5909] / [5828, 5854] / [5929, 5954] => 2.40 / 3.61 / 3.42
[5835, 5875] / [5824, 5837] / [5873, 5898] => -2.47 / 3.61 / 3.22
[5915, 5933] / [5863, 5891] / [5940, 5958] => 0.09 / 3.49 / 3.39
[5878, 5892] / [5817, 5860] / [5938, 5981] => 1.29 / 3.7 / 3.42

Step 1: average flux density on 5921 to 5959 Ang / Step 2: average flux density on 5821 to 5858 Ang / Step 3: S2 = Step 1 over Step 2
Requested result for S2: 0.9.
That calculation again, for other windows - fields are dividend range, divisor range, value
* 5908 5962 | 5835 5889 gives 0.94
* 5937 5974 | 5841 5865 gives 0.92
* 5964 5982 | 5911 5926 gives 1.06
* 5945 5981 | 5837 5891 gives 0.95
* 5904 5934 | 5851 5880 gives 0.92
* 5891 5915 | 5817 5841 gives 0.86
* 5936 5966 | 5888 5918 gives 1.07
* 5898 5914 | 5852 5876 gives 0.92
